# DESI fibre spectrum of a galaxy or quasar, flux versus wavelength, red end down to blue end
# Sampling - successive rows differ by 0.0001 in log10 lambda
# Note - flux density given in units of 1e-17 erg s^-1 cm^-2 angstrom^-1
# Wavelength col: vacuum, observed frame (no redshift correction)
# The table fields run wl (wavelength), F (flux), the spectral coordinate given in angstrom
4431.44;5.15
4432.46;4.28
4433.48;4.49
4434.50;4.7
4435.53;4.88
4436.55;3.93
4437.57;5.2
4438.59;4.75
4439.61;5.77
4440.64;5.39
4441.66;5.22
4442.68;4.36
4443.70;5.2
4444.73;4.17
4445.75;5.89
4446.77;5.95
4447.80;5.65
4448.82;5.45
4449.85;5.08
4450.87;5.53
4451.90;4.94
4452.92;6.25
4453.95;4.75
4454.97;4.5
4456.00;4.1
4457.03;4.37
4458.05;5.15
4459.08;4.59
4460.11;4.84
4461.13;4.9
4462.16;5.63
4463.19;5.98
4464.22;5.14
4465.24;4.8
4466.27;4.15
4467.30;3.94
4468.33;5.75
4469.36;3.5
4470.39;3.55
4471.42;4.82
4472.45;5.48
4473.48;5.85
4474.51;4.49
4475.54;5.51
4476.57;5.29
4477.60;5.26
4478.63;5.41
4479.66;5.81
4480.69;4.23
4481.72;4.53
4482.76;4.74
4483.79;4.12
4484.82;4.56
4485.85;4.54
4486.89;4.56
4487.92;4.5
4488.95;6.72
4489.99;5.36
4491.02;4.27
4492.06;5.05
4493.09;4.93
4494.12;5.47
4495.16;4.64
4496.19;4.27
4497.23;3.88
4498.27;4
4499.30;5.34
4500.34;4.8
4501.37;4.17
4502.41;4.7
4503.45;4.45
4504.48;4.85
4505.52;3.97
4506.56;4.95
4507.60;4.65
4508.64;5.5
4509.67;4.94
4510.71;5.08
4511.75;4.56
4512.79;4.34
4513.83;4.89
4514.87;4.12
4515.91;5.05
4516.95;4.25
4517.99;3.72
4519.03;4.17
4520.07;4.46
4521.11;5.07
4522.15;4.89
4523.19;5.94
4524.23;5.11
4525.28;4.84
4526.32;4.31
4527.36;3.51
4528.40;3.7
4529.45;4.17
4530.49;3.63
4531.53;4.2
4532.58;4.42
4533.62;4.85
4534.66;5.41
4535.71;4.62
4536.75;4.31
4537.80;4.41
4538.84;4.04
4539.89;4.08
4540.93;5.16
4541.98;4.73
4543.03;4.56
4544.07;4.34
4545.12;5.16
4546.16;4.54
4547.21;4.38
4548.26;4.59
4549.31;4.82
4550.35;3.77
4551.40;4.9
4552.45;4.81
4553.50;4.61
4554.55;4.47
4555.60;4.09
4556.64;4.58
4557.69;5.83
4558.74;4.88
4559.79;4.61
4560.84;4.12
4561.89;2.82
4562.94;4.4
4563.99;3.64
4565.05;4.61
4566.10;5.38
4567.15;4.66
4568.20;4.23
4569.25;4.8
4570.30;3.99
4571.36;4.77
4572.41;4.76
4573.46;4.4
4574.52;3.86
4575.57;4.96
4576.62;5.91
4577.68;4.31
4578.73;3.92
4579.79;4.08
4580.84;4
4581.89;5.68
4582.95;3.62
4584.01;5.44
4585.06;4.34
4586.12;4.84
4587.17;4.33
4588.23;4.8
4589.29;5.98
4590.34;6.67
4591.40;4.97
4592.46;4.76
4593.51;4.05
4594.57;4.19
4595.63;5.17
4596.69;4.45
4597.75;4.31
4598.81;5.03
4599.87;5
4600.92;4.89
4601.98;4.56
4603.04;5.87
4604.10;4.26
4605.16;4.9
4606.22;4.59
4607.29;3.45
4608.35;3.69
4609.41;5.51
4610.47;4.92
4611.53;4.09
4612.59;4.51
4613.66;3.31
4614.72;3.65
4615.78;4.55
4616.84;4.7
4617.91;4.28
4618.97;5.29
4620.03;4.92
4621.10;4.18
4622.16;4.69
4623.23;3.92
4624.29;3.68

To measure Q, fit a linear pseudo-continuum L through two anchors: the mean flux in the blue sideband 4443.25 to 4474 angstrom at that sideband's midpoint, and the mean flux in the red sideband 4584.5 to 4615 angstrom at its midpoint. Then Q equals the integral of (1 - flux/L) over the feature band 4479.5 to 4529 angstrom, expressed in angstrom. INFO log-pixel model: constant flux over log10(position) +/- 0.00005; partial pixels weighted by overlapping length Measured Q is 2.24 angstrom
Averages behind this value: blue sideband 4.99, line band 4.67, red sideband 4.67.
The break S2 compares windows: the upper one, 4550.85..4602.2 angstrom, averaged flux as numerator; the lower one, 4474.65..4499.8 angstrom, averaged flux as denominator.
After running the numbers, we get 0.95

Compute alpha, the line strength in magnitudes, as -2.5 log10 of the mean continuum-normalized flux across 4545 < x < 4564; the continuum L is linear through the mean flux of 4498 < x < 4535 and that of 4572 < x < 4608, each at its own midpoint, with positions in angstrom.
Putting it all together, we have 0.04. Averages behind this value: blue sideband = 4.58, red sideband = 4.71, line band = 4.48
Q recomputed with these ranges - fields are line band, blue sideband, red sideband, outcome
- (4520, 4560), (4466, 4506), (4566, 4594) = 1.25 angstrom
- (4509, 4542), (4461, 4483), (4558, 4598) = 1.68 angstrom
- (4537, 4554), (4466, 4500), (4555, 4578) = 0.17 angstrom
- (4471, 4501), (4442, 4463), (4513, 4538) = -0.57 angstrom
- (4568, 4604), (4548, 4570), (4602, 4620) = -1.91 angstrom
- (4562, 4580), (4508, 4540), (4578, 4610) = 0.68 angstrom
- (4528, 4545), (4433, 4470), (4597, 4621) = 1.08 angstrom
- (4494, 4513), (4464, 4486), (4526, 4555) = -0.03 angstrom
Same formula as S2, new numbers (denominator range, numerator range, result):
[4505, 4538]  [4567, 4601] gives 1.03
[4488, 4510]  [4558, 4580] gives 0.93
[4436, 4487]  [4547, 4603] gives 0.94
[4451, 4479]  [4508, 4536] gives 0.93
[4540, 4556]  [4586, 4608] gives 1.05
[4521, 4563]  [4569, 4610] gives 1.04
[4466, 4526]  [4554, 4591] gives 0.97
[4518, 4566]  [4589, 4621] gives 1.04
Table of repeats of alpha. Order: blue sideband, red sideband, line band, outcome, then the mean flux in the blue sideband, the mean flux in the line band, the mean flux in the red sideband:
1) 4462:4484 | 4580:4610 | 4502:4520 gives 0.06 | 4.91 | 4.59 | 4.76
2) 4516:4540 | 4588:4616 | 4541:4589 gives 0.00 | 4.46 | 4.55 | 4.67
